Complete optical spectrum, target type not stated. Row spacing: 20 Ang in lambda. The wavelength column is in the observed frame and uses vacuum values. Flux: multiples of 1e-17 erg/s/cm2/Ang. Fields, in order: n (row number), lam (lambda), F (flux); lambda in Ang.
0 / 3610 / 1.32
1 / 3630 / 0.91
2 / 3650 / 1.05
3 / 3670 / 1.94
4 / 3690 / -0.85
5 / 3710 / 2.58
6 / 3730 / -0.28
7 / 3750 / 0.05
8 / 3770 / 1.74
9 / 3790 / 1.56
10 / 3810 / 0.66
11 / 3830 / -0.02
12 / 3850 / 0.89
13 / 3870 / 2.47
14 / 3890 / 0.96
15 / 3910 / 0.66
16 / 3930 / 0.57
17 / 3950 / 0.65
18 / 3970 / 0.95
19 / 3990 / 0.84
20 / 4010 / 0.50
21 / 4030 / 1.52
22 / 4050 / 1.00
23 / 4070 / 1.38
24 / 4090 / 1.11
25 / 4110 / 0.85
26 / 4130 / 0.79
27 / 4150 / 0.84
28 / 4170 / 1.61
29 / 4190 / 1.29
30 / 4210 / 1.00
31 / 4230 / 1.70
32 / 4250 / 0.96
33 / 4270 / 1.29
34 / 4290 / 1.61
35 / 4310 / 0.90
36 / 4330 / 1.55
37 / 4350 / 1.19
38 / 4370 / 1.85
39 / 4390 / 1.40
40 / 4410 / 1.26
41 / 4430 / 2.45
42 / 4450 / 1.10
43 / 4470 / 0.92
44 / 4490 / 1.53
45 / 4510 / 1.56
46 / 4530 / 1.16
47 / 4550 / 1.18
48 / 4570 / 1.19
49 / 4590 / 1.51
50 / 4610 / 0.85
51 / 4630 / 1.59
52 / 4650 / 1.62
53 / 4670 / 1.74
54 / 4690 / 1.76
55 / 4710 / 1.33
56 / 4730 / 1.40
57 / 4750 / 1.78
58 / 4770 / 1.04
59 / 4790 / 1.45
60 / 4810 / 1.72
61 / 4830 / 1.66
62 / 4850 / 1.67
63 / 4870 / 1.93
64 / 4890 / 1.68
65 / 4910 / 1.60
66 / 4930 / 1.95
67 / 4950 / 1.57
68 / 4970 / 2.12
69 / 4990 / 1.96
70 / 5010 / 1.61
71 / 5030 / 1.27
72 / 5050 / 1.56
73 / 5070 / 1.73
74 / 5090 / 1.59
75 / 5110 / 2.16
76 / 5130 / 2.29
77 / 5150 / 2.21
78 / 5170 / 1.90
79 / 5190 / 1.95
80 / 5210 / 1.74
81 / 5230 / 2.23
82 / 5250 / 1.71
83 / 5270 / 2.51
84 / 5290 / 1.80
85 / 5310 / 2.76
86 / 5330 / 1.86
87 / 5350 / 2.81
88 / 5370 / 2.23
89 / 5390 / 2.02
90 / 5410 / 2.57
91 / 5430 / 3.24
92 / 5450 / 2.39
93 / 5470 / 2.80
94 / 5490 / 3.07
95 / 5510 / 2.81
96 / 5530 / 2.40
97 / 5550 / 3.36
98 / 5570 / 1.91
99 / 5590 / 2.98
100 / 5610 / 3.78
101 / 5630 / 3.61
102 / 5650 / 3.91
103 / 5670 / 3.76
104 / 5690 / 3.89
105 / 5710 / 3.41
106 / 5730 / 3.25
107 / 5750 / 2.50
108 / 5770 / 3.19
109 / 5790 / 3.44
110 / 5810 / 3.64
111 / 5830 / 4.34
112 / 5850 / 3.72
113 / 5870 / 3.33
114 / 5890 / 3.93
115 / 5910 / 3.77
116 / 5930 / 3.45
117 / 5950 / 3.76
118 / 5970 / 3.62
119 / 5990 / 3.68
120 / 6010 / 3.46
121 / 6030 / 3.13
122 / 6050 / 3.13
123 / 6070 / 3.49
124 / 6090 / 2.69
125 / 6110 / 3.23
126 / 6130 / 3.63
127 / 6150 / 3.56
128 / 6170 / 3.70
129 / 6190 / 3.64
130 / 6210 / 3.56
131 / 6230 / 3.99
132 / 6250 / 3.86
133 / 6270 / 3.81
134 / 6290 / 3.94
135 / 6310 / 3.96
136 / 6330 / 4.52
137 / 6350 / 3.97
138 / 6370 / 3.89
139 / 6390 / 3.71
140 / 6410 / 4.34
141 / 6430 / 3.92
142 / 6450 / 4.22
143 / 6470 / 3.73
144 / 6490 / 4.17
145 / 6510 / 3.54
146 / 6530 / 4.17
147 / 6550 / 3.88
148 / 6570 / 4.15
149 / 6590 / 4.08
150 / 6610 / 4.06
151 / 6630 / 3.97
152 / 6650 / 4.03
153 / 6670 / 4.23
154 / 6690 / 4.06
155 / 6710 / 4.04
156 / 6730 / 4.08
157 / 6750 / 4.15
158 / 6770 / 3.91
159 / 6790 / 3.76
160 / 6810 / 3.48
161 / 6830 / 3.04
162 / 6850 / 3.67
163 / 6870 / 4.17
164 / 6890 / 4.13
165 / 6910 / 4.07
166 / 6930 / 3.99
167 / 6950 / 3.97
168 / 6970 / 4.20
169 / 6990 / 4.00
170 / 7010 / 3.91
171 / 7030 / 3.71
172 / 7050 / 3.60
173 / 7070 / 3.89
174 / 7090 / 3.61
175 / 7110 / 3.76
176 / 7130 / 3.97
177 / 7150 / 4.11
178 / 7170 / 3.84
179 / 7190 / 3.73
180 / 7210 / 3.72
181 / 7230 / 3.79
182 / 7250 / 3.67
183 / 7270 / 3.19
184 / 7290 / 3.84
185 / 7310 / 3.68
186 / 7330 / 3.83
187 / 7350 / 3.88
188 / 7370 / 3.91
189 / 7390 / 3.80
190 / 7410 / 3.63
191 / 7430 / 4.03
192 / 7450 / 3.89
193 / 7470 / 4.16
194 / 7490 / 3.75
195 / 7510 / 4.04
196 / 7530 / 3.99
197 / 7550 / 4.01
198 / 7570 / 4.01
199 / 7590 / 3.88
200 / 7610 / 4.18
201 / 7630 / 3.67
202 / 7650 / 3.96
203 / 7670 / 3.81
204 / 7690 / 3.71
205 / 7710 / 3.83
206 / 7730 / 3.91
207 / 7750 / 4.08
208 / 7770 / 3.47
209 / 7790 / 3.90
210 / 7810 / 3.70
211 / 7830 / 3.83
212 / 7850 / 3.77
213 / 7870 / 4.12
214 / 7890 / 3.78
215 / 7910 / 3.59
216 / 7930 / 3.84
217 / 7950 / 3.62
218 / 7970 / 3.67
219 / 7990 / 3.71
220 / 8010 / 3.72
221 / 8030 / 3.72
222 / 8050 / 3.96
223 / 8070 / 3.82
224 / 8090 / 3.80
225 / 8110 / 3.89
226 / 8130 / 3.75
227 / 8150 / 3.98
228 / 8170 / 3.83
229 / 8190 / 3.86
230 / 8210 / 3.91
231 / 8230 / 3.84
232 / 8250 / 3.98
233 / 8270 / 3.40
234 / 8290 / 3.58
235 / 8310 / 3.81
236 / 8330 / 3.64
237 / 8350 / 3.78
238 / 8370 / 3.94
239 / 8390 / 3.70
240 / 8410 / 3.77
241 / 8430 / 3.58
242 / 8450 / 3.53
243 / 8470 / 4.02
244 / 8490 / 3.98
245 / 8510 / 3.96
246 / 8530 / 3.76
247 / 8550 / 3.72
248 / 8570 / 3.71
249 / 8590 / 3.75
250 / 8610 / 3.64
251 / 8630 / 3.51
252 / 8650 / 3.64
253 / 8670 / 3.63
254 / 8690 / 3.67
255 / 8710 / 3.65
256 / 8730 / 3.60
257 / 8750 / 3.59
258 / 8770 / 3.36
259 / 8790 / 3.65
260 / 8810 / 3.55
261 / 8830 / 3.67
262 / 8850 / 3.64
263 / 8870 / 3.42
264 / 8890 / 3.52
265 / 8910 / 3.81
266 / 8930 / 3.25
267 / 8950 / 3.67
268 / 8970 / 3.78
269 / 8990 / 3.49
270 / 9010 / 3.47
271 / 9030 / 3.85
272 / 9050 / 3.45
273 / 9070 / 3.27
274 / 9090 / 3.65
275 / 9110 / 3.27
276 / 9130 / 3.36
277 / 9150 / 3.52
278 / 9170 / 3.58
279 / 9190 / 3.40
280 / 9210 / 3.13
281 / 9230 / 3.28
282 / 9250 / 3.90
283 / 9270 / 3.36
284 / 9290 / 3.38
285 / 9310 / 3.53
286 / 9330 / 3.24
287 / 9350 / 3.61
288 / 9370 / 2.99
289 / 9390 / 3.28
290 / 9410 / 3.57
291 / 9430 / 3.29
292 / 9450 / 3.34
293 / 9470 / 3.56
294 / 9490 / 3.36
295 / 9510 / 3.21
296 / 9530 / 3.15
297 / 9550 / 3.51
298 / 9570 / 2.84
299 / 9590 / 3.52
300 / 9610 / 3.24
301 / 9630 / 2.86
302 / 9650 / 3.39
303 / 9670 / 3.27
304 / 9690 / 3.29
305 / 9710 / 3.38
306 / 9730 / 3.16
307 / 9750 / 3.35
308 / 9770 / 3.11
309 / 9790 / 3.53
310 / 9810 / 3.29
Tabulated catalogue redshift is 0.40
